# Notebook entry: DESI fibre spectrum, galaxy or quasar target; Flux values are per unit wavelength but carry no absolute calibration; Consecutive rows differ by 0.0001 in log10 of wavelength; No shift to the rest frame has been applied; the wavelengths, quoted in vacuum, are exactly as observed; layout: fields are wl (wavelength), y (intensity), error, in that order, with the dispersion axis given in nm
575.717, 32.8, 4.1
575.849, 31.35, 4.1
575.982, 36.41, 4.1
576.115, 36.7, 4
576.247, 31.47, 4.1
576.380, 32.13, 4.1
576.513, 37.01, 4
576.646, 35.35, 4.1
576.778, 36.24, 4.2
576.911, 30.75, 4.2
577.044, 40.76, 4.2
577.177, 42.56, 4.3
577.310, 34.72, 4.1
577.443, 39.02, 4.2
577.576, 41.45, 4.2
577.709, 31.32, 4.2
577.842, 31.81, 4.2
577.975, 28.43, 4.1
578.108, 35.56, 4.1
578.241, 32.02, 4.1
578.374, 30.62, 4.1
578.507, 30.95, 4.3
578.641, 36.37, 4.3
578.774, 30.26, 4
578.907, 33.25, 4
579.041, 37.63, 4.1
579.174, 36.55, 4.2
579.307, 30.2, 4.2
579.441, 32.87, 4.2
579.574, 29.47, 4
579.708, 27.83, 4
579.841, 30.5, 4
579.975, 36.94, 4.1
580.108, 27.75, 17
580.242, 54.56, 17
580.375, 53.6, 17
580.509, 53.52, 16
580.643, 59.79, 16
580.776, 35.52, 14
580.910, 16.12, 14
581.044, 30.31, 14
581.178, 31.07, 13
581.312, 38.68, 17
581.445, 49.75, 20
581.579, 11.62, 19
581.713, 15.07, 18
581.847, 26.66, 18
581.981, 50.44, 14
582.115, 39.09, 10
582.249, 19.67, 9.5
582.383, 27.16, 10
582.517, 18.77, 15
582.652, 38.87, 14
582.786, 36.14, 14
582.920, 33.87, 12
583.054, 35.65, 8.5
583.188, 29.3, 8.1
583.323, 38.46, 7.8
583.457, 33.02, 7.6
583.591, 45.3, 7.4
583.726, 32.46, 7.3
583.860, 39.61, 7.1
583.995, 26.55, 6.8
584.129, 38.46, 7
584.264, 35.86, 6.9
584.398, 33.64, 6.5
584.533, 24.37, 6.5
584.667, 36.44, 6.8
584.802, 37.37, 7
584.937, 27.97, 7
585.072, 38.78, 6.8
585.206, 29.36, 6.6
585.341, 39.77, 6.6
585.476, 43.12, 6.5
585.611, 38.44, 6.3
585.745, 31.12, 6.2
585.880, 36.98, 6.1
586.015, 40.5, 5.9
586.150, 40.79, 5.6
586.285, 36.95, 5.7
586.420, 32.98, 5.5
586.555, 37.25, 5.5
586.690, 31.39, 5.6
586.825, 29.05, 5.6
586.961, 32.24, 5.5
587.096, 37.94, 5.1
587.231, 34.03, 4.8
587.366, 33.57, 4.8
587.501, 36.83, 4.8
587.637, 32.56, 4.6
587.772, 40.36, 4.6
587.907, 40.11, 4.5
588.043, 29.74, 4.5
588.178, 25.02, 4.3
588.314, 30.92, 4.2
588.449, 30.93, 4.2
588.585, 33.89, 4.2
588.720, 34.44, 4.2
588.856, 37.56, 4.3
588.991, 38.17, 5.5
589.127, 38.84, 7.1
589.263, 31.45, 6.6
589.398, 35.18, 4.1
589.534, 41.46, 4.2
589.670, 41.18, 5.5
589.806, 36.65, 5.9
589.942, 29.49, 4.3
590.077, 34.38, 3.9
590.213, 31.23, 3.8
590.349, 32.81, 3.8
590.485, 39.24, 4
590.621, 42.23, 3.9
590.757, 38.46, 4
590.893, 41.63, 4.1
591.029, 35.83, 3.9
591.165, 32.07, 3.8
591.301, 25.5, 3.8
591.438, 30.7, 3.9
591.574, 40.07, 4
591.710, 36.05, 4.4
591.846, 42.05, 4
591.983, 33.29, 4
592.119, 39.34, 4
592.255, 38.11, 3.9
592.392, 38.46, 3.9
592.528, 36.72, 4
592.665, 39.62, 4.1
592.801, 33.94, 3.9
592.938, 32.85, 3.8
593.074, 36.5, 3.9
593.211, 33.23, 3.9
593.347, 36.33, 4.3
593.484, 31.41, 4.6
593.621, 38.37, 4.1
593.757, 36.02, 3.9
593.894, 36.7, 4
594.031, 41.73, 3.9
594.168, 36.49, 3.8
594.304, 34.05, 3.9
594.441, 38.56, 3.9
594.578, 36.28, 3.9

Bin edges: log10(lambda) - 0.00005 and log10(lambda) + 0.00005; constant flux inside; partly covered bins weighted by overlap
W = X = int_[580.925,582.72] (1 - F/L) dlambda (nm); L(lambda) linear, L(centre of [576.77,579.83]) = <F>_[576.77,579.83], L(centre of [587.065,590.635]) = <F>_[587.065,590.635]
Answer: 0.22 nm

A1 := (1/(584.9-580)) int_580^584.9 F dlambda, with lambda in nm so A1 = 34.8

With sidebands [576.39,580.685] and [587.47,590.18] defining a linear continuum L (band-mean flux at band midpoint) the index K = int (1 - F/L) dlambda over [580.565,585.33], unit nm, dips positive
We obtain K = 0.323 nm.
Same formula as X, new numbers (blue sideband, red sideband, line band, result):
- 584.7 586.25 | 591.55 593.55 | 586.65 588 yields 0.07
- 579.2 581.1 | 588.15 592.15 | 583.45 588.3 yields 0.15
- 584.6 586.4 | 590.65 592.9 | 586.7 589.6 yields 0.17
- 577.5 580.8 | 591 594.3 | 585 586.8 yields -0.02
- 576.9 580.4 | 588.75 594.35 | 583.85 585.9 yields 0.05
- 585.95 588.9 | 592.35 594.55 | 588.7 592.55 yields -0.10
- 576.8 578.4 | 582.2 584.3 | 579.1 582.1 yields -0.13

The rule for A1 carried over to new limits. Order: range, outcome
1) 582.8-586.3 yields 35.5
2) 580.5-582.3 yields 33.6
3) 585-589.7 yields 35.5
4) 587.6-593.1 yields 35.6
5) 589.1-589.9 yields 37.1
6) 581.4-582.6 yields 28.4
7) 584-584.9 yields 33.6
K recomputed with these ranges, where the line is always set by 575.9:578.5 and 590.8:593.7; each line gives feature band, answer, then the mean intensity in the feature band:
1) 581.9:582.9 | 0.067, 32.8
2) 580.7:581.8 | 0.199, 28.8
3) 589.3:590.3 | 0.006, 35.5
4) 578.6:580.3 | 0.047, 34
